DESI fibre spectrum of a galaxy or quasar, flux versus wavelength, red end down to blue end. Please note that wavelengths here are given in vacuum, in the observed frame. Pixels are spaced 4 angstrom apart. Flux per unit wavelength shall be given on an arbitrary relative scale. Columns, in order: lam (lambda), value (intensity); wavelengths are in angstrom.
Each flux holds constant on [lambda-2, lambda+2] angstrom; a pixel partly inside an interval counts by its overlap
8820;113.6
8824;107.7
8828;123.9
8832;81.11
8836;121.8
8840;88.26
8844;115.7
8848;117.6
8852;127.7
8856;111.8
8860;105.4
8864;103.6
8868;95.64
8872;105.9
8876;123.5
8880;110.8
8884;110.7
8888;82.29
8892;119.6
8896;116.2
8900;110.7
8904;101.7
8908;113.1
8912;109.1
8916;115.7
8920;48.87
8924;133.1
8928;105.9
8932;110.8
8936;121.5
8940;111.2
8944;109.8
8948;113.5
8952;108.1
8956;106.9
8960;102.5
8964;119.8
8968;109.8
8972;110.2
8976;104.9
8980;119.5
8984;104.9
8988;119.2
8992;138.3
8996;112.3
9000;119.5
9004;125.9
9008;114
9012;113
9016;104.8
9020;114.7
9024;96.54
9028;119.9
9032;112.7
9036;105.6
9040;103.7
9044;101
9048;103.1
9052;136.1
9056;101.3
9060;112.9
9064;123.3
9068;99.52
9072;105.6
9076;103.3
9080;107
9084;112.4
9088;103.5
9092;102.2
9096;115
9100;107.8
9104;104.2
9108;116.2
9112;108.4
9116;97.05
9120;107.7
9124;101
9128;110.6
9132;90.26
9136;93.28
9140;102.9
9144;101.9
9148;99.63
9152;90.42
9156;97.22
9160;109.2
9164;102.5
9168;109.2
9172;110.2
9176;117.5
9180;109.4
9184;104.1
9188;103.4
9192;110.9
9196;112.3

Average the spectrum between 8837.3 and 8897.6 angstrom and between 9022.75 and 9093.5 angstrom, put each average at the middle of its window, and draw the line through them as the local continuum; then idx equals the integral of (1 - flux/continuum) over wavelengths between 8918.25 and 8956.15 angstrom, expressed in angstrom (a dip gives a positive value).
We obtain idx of 0.5 angstrom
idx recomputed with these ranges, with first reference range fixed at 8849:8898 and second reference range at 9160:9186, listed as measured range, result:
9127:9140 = 1.33 angstrom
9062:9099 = 0.37 angstrom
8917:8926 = 1.29 angstrom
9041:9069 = -0.52 angstrom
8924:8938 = -0.79 angstrom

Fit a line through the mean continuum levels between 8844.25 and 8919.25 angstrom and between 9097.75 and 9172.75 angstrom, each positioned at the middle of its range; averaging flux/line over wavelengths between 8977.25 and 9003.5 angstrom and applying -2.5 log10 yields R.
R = -0.12 mag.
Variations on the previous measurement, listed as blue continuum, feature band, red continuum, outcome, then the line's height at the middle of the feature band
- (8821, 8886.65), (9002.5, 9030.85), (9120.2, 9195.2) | -0.061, 106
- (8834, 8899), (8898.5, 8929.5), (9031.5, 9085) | 0.050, 110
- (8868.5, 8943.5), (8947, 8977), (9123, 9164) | -0.033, 106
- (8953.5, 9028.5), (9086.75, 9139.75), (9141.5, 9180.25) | 0.027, 107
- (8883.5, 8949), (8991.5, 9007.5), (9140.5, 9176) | -0.148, 106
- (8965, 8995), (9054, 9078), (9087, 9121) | 0.019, 110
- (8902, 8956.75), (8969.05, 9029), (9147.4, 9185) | -0.072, 107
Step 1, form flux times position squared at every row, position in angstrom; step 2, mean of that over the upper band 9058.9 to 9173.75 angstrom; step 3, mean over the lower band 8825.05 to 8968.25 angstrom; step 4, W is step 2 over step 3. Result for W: 1.01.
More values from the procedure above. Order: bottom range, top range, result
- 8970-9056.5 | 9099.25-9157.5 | 0.92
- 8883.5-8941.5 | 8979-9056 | 1.08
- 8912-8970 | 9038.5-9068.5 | 1.05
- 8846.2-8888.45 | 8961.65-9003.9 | 1.09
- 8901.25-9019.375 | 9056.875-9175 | 0.98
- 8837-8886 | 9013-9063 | 1.04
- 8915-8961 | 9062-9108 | 1.04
